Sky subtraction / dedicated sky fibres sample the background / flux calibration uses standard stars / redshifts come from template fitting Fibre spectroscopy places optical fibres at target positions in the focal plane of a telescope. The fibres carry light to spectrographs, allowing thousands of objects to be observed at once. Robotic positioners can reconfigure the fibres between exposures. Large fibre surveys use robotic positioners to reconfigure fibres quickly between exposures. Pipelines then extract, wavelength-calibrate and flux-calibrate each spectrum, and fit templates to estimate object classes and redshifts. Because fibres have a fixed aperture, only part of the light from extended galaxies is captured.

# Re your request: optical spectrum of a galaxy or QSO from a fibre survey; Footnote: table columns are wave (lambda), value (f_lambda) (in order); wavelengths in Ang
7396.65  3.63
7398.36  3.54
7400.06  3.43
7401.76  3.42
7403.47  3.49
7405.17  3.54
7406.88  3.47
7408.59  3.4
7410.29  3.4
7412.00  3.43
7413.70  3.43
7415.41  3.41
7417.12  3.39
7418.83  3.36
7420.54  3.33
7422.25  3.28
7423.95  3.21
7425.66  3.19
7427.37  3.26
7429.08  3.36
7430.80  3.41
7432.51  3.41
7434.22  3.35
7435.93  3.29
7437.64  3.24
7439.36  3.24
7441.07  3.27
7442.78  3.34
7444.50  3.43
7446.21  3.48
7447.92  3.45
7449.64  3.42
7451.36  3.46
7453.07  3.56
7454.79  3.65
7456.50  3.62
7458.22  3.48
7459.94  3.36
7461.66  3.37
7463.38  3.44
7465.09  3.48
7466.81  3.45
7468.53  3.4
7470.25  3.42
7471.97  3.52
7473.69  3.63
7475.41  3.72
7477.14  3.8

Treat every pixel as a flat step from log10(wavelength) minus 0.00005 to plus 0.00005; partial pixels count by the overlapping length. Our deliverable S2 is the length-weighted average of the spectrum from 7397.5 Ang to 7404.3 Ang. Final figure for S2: 3.47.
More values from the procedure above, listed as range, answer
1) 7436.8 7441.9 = 3.25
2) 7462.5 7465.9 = 3.47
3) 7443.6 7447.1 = 3.46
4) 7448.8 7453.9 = 3.48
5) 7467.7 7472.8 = 3.45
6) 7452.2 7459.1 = 3.58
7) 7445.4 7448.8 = 3.46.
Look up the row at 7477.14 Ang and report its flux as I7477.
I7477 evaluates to 3.8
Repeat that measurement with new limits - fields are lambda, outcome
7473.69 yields 3.63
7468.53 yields 3.4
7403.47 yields 3.49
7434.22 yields 3.35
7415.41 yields 3.41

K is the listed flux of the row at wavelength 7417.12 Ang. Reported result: 3.39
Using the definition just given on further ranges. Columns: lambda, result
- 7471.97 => 3.52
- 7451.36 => 3.46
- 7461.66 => 3.37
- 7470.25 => 3.42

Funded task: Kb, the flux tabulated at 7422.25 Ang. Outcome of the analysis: 3.28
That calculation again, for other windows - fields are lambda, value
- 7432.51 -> 3.41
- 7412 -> 3.43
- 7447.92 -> 3.45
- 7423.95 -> 3.21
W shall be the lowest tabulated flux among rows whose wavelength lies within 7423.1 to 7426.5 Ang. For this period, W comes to 3.19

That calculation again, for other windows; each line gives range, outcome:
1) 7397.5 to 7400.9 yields 3.43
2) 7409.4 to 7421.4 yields 3.33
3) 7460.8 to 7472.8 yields 3.37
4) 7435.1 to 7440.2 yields 3.24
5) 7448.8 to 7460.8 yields 3.36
